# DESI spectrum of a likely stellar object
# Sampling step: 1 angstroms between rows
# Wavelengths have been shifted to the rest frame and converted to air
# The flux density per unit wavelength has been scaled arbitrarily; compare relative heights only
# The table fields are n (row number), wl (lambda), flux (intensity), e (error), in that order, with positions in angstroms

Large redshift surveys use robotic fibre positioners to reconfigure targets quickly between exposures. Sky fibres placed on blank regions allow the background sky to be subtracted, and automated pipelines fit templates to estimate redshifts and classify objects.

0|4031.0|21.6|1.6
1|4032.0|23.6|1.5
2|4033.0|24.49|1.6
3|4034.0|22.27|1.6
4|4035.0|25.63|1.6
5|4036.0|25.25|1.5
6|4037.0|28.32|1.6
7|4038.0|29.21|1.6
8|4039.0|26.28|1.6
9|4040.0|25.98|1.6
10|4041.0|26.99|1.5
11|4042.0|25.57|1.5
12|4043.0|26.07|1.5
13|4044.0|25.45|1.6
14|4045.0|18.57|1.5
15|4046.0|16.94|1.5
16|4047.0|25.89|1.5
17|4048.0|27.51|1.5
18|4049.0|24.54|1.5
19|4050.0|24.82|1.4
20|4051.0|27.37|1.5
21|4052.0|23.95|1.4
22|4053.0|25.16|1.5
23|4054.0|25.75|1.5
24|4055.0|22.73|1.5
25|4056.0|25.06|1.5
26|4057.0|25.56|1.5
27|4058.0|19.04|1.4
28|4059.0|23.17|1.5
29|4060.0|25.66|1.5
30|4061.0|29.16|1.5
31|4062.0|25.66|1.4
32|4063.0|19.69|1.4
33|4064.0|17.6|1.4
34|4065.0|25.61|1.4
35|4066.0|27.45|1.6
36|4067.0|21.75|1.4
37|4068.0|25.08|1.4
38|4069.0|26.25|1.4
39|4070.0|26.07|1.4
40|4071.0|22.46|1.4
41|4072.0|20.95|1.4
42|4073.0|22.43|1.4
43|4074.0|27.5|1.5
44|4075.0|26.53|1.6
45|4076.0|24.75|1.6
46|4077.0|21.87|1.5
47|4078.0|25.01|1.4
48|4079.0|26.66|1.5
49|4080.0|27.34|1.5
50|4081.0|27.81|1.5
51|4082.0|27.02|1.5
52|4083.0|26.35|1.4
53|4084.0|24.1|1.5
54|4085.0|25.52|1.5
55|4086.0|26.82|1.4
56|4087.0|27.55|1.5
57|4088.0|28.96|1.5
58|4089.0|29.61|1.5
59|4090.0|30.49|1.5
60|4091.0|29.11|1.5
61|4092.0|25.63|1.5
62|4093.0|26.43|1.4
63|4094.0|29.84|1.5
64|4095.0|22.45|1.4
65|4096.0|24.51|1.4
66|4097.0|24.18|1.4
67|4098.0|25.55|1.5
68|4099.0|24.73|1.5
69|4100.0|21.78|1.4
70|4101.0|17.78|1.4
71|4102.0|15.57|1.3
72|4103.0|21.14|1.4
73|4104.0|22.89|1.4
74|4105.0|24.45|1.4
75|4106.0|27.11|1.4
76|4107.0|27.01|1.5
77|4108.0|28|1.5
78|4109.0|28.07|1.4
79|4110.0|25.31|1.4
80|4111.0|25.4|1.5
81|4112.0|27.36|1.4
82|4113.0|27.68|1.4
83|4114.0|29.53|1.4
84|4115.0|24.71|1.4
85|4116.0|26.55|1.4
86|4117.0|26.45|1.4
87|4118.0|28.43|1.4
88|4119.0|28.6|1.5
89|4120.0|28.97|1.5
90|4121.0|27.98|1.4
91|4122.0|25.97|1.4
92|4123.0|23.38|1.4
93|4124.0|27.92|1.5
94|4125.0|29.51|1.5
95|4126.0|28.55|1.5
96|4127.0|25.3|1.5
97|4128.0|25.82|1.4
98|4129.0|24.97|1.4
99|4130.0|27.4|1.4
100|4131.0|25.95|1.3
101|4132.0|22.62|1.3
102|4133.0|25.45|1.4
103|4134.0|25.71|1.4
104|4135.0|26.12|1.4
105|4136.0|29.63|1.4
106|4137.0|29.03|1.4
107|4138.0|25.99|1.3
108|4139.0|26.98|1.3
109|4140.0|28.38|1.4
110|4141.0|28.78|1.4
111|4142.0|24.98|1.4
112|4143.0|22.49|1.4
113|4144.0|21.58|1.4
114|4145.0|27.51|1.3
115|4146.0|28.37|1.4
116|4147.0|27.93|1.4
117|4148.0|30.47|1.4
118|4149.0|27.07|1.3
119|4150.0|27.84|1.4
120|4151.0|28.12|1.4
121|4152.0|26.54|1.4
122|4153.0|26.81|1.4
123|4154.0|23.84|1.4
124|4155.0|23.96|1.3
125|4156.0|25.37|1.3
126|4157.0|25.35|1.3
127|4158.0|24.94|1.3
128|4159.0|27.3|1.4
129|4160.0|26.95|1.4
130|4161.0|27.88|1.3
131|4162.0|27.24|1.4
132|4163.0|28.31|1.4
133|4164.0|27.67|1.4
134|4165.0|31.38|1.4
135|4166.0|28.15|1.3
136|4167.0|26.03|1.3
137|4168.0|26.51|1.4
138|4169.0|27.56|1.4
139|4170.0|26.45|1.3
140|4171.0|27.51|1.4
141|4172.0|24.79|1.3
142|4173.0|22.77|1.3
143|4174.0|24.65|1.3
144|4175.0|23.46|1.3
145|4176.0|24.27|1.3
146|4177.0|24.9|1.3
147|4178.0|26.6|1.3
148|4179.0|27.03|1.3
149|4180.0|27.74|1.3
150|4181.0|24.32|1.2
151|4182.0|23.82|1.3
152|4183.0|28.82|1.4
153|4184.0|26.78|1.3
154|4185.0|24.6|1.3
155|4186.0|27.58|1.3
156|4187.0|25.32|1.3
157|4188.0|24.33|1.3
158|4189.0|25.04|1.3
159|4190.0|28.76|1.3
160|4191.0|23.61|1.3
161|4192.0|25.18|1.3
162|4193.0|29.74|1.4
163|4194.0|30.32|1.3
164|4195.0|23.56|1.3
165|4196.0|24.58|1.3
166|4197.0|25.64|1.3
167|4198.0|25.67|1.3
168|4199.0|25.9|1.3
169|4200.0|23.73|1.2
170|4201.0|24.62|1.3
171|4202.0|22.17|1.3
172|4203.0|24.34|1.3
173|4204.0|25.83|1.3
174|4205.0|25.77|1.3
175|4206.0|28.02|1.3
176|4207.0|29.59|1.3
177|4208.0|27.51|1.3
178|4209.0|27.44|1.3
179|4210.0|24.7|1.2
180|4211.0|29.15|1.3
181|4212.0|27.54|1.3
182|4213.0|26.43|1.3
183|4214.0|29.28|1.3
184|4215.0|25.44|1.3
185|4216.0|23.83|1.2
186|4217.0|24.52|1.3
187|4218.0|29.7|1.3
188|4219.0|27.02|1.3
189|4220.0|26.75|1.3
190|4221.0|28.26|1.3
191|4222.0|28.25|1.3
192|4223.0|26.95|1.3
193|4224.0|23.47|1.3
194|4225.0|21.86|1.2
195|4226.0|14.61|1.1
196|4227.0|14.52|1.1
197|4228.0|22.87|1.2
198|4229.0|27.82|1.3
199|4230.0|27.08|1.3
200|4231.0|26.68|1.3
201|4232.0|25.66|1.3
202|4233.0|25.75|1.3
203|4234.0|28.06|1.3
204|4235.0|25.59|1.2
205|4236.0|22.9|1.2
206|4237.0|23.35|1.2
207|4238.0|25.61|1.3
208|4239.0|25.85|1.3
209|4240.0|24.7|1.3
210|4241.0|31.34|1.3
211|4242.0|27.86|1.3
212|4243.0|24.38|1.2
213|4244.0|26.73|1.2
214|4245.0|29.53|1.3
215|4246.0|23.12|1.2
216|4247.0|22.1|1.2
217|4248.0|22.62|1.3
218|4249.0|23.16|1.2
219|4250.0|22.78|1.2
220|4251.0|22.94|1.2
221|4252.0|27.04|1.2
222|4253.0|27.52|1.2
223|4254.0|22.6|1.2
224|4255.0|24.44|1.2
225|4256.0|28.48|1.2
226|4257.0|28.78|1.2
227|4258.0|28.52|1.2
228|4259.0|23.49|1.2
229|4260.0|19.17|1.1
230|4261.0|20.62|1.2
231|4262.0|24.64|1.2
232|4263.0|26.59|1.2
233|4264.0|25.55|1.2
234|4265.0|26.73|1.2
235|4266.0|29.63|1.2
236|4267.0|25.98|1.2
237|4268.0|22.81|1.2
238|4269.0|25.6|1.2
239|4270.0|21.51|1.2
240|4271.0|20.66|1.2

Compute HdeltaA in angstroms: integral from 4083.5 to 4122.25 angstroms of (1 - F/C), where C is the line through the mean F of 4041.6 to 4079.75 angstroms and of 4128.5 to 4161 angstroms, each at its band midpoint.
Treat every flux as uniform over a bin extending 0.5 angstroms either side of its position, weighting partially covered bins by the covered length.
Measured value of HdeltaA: -0.9 angstroms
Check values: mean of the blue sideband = 24.3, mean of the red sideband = 26.4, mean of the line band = 26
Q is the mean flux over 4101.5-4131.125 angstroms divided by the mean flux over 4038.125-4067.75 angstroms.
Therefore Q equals 1.07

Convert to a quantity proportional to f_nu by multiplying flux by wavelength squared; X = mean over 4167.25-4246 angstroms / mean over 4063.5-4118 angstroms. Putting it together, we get 1.1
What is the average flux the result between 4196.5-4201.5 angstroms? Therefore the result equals 25.1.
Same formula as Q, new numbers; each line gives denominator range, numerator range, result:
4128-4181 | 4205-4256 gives 0.97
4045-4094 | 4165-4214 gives 1.04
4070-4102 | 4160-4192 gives 1.03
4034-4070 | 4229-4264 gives 1.03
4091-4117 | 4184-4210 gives 1.04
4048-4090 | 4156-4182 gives 1.05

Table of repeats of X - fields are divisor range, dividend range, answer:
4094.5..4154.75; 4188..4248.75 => 1.03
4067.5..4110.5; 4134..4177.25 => 1.08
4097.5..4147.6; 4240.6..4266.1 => 1.04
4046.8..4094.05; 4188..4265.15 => 1.08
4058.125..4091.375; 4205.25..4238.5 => 1.08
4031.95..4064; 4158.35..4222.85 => 1.15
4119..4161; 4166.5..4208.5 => 1.00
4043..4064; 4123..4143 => 1.15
